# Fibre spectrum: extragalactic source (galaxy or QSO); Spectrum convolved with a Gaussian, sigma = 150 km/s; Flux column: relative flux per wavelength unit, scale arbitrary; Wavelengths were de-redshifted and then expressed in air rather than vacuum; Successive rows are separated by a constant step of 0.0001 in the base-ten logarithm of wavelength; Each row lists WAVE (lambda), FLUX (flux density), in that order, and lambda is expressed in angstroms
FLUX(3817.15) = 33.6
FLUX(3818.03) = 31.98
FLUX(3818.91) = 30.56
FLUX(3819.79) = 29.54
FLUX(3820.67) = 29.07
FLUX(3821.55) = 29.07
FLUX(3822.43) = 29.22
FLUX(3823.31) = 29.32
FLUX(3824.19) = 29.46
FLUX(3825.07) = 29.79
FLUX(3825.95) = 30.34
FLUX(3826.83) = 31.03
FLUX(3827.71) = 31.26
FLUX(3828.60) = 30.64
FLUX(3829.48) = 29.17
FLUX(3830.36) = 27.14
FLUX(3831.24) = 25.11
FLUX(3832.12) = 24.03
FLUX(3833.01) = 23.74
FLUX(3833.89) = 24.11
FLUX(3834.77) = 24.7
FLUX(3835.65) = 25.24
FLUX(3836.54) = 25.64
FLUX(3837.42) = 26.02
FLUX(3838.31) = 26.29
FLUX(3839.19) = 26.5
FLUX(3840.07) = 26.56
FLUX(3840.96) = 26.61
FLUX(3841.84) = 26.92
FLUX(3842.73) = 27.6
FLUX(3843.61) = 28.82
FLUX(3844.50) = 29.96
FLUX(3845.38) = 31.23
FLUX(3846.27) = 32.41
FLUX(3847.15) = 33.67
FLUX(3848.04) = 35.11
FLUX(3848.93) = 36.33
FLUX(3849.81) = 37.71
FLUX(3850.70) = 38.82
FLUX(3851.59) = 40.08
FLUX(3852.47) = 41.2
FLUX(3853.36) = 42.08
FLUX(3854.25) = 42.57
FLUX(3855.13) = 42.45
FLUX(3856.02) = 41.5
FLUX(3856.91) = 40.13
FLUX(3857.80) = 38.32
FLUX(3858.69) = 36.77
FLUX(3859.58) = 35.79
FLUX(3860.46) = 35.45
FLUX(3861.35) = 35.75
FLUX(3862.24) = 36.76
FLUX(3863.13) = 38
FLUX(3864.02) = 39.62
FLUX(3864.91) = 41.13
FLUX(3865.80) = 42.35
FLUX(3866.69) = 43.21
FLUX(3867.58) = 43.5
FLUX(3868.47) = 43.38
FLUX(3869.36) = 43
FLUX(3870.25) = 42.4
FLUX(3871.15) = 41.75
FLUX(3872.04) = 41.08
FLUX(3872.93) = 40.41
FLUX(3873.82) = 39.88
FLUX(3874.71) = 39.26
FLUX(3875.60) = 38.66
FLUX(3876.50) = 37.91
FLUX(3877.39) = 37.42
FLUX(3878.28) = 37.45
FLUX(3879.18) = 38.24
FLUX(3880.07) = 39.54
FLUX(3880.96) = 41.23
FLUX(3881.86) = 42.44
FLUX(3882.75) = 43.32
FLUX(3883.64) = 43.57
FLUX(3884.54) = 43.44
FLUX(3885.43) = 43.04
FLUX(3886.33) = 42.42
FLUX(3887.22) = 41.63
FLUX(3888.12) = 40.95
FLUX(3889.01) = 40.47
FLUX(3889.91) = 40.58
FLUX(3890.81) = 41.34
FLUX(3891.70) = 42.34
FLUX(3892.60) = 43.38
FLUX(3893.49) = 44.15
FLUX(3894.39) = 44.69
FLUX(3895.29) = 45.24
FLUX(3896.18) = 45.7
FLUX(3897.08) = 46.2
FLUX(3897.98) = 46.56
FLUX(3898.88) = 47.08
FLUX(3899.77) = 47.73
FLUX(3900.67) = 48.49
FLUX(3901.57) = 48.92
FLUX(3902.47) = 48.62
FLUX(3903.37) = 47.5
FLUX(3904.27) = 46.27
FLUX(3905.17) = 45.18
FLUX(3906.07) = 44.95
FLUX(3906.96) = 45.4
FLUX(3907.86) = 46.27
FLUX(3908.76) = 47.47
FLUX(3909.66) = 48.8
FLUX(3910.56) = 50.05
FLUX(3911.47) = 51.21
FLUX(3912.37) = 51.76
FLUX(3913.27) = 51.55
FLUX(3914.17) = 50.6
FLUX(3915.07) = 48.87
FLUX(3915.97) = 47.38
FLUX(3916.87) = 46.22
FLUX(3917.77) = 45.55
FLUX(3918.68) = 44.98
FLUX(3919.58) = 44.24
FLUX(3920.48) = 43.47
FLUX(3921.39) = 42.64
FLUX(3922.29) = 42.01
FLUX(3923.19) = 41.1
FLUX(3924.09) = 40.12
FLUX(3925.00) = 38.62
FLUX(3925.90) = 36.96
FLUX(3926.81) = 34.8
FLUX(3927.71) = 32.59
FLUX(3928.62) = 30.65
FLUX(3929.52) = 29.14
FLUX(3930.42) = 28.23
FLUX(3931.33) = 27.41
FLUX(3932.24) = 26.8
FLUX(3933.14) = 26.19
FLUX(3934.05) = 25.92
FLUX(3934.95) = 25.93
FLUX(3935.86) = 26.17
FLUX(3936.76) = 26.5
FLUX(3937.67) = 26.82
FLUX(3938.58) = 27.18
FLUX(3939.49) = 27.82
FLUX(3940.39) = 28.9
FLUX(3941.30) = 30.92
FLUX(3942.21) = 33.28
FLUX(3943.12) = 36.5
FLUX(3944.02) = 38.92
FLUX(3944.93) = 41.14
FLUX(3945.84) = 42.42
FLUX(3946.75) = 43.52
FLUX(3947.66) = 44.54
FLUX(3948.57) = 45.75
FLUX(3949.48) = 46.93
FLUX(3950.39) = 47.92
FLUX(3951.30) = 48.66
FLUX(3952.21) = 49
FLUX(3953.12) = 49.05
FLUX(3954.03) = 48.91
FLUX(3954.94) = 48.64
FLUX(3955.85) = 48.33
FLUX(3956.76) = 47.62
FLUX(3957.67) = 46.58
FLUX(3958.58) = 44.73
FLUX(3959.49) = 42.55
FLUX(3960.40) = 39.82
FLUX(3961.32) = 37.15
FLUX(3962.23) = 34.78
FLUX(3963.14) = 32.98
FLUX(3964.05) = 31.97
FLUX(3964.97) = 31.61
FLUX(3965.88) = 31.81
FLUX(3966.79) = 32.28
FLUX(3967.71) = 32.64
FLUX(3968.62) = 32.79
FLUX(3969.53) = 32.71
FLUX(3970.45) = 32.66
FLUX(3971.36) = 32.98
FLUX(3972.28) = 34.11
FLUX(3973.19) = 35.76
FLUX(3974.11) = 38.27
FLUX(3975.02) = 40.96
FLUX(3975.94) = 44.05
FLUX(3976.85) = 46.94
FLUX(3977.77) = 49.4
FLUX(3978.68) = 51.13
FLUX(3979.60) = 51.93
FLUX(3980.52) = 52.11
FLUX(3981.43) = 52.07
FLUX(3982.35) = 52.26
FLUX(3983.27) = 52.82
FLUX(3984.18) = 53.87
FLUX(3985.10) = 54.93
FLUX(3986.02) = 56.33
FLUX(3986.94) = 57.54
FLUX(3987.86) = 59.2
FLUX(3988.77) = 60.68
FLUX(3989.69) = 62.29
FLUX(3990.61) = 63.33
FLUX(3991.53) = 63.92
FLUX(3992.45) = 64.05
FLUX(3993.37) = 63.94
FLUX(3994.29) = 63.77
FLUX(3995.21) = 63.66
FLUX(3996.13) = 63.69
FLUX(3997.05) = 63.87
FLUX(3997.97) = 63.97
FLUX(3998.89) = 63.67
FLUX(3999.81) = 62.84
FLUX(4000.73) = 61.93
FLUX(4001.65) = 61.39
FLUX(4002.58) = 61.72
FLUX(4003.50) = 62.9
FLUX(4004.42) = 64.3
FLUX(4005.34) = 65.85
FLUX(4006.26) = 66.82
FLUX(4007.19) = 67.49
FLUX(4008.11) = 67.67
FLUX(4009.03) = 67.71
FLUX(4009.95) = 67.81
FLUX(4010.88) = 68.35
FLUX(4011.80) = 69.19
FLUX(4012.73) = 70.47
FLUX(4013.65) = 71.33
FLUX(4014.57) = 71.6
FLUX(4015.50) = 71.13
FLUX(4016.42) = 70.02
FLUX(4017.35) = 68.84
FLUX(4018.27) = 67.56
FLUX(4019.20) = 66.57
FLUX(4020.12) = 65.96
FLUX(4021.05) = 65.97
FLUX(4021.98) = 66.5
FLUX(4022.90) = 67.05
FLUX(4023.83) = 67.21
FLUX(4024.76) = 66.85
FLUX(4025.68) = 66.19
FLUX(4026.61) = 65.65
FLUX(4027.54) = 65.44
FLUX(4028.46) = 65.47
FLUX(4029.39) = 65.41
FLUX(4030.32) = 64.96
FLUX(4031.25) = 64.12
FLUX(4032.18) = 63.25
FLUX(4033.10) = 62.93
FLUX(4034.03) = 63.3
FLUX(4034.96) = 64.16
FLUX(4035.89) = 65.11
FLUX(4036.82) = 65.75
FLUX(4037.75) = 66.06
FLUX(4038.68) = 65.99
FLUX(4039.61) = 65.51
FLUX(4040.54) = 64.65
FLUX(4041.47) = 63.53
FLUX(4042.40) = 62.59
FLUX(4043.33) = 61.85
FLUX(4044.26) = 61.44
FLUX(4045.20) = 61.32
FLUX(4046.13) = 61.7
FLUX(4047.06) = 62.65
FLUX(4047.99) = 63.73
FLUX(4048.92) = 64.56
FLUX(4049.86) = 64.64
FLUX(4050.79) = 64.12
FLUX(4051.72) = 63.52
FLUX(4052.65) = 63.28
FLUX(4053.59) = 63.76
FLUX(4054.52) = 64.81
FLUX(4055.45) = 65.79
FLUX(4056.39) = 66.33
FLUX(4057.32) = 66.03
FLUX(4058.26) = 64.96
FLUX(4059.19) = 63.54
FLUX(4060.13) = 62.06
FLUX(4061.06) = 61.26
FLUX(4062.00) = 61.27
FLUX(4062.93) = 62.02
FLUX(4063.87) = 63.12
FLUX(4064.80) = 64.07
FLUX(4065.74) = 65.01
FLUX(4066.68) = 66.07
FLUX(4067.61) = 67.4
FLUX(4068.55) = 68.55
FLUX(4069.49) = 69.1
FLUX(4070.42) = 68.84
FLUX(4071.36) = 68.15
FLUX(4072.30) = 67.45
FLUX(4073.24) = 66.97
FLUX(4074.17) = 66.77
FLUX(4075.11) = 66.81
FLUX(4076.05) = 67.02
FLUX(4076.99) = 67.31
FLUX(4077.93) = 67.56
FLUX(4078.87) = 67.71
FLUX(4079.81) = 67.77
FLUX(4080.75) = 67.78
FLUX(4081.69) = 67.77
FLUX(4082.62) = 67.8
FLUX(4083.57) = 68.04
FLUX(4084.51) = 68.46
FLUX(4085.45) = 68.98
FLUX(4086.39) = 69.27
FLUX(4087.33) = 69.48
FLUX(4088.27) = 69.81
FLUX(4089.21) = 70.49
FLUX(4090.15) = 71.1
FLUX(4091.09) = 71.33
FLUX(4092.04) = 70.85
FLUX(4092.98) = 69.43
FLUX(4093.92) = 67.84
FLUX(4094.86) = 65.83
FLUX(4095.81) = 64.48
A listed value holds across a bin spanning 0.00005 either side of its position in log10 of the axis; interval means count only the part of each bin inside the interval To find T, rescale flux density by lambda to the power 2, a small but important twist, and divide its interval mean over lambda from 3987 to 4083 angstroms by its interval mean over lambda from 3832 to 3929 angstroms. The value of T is 1.76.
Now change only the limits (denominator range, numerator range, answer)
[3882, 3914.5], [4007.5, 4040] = 1.56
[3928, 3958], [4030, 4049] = 1.81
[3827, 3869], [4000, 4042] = 2.14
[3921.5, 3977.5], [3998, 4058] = 1.84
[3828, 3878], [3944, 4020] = 1.62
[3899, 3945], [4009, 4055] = 1.76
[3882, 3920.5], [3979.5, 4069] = 1.49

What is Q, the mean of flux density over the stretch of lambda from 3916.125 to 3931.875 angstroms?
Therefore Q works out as 38.2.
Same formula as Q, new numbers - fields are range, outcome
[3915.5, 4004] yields 44.2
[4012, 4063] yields 65.2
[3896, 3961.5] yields 41.4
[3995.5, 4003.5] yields 62.9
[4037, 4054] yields 63.6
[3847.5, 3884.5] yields 39.9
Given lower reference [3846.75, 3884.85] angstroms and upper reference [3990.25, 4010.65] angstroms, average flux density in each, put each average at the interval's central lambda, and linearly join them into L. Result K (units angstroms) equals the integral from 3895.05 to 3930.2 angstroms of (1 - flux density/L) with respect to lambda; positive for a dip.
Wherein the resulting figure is 2.7 angstroms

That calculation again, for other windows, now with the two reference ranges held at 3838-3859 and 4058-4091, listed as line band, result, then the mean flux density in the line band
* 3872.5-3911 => -2.6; 43.6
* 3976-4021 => -4.8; 62.2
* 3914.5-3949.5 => 7.7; 36.2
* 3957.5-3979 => 5.8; 37.8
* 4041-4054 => 0.0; 63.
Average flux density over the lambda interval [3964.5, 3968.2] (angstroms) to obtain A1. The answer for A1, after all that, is 32.1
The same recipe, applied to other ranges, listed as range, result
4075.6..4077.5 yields 67.1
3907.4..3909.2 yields 46.8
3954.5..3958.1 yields 47.8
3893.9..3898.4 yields 45.6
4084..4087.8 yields 69.1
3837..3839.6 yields 26.2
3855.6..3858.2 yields 39.9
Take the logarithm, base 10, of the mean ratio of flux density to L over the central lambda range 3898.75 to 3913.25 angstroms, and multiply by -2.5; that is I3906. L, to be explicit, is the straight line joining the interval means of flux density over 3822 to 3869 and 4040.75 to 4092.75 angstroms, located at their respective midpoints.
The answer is -0.14 mag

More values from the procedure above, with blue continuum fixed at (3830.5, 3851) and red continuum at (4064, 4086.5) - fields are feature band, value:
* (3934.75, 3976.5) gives 0.25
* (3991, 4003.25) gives -0.16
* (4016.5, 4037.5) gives -0.11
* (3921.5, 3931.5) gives 0.21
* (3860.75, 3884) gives -0.19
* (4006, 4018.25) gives -0.21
